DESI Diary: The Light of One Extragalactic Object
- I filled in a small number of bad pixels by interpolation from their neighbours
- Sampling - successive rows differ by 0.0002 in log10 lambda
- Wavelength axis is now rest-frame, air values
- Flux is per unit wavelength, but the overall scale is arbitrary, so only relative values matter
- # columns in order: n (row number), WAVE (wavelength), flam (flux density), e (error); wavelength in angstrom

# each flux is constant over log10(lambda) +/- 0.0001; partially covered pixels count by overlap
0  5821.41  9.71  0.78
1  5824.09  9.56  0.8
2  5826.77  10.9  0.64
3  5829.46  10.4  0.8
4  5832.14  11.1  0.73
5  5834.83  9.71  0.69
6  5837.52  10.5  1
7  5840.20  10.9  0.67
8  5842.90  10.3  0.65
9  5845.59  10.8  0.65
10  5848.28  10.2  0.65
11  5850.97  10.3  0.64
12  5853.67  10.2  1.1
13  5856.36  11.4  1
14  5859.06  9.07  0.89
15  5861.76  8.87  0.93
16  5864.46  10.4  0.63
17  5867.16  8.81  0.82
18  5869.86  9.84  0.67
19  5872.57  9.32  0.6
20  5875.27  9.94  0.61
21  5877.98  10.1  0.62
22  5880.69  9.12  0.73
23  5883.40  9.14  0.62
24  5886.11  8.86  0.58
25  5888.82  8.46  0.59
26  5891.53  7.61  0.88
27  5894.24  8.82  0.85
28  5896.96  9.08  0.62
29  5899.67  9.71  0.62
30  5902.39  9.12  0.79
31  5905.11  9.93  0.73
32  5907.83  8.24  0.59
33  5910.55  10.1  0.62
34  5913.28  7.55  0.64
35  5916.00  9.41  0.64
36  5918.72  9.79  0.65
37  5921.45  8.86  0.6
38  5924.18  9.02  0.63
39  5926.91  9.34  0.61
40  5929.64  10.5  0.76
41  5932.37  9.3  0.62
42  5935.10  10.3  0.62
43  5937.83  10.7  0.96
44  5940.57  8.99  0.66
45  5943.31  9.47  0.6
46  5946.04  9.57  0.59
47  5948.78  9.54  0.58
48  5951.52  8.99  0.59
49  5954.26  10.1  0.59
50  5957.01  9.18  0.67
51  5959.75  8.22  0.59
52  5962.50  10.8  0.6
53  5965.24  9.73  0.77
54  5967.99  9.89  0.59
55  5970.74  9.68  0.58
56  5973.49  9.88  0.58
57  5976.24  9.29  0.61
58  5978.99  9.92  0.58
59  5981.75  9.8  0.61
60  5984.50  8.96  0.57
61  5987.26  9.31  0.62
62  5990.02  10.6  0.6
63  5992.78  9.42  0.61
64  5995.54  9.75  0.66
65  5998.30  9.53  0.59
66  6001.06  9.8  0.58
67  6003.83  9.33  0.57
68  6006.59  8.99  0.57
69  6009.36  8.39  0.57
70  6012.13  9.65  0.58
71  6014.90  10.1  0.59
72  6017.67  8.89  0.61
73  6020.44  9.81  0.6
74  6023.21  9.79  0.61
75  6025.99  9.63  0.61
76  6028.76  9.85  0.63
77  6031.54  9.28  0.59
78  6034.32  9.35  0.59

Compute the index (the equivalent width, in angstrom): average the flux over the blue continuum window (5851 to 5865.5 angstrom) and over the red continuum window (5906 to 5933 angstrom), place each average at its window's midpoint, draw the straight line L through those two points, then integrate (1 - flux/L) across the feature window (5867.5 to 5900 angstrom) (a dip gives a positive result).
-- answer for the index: 1.83 angstrom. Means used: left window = 10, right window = 9.22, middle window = 9.14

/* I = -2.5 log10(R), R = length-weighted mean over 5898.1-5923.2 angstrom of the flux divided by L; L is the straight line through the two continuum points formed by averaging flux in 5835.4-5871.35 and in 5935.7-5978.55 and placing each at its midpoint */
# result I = 0.07 mag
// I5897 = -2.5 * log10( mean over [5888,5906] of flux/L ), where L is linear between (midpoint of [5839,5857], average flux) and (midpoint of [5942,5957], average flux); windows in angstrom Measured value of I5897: 0.124 mag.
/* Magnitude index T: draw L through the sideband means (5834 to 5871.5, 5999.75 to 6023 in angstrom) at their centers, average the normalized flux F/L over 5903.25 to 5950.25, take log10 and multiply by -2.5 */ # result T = 0.036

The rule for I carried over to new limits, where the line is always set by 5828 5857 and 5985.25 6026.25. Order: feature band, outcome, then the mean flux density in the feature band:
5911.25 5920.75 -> 0.12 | 8.99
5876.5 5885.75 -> 0.10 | 9.39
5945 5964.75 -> 0.04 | 9.49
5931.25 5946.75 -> 0.02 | 9.74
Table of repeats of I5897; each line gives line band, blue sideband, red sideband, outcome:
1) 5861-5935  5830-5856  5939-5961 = 0.07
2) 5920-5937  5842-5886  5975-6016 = 0.01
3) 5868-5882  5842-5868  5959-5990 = 0.04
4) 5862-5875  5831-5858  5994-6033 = 0.09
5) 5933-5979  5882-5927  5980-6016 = -0.04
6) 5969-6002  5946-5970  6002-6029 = -0.02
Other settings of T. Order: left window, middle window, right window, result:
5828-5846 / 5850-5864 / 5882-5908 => 0.00 mag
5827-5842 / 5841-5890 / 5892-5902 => 0.01 mag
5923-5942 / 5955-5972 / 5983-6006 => 0.01 mag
